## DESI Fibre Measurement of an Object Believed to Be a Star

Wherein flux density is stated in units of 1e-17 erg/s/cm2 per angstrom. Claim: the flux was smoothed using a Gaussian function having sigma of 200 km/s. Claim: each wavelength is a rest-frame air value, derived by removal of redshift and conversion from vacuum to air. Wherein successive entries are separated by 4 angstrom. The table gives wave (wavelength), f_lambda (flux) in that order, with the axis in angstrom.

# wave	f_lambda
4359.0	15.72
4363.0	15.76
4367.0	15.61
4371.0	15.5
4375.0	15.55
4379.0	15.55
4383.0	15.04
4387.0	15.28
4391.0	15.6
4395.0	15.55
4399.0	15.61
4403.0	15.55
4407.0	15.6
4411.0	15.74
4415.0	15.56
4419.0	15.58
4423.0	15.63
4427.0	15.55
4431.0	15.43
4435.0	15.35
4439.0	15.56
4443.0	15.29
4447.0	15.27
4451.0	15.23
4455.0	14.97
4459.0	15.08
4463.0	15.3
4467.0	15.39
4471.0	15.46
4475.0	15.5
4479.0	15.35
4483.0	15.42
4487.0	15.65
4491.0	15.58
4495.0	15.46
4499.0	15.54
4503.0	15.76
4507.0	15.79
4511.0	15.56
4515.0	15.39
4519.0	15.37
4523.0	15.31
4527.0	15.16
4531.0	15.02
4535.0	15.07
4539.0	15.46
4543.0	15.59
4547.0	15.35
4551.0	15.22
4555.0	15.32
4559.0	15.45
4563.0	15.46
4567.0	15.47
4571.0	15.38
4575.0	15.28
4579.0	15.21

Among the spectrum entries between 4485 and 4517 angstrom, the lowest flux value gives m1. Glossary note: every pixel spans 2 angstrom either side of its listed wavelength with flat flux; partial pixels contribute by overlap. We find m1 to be 15.39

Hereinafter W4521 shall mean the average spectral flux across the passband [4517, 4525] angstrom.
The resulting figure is 15.3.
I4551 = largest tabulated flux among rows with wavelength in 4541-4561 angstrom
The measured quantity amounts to 15.59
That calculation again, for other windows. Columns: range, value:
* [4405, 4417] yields 15.74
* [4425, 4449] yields 15.56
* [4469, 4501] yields 15.65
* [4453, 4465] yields 15.3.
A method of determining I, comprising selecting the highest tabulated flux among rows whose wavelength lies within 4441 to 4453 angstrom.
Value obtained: 15.29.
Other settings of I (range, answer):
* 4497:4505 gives 15.76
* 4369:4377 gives 15.55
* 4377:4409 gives 15.61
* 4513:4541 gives 15.46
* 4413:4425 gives 15.63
